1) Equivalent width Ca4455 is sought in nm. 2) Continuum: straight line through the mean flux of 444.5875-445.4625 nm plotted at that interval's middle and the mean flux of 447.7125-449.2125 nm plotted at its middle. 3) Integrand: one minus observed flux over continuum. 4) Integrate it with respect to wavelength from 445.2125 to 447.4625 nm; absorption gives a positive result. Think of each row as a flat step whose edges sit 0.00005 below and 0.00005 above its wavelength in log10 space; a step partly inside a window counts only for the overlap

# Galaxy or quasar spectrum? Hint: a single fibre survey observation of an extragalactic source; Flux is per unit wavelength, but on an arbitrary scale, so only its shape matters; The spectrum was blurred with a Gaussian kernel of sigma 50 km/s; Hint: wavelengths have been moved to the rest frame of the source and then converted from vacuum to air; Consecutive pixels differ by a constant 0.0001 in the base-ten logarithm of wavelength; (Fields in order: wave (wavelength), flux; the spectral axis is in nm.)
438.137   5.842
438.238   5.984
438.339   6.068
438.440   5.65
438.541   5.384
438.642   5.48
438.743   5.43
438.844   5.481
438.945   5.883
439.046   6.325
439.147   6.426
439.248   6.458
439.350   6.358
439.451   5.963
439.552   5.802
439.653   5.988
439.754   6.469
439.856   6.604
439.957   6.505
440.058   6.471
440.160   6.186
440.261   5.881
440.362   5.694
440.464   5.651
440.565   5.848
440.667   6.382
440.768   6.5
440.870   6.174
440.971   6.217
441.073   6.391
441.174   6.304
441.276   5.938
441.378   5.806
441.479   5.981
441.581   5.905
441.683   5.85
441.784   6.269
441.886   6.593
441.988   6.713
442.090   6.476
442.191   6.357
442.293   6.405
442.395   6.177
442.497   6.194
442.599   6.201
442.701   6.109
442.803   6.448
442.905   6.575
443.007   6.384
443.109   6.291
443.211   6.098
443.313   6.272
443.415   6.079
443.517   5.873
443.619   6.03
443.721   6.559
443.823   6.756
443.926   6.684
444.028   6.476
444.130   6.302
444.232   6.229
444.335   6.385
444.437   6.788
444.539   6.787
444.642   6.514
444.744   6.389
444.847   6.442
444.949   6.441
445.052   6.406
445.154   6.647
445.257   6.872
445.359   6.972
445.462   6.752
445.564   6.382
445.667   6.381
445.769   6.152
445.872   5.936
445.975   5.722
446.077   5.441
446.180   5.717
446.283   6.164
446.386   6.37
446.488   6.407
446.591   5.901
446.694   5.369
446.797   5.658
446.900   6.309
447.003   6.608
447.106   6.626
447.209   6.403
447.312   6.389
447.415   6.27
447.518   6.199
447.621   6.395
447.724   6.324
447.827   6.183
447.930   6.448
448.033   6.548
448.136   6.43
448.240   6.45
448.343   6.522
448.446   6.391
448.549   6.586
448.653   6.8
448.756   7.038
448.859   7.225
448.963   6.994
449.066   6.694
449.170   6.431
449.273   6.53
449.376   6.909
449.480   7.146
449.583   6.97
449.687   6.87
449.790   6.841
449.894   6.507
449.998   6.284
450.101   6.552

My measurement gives 0.130 nm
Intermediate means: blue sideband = 6.59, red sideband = 6.61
